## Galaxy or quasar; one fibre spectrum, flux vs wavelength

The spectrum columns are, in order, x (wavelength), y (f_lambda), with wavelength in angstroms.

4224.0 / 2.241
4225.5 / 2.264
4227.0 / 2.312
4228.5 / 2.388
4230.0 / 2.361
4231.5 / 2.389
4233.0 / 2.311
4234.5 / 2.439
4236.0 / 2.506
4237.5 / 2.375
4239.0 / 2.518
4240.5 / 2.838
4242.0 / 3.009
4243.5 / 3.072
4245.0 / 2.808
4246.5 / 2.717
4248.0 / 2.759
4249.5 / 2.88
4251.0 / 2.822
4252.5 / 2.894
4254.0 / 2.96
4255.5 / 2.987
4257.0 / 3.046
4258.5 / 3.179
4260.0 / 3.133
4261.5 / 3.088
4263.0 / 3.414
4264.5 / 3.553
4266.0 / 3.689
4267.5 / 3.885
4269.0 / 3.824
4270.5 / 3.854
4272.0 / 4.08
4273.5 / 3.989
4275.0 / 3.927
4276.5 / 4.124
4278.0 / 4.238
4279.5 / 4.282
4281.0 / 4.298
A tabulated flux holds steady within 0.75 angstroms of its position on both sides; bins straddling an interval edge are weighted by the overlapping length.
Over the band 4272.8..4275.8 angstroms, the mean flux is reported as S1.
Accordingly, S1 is 3.96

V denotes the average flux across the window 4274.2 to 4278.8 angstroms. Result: 4.1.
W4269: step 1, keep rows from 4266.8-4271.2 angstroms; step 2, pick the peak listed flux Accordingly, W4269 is 3.885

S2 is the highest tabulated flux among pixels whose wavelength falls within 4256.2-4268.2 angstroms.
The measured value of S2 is 3.885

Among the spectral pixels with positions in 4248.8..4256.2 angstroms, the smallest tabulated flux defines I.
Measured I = 2.822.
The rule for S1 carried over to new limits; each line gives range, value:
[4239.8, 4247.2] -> 2.89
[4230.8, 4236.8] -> 2.41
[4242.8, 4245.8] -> 2.93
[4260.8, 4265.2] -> 3.35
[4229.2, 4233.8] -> 2.35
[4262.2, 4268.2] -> 3.63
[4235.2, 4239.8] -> 2.47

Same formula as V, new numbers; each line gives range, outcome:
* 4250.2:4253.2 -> 2.86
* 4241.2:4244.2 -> 3.04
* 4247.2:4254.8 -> 2.86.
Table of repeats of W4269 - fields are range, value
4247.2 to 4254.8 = 2.96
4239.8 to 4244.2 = 3.072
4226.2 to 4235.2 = 2.439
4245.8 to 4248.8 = 2.759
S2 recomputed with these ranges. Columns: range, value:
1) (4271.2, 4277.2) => 4.124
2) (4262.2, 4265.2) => 3.553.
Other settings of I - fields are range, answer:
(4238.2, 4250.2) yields 2.518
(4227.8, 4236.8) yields 2.311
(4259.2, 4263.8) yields 3.088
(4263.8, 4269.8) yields 3.553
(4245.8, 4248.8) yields 2.717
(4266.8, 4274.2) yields 3.824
